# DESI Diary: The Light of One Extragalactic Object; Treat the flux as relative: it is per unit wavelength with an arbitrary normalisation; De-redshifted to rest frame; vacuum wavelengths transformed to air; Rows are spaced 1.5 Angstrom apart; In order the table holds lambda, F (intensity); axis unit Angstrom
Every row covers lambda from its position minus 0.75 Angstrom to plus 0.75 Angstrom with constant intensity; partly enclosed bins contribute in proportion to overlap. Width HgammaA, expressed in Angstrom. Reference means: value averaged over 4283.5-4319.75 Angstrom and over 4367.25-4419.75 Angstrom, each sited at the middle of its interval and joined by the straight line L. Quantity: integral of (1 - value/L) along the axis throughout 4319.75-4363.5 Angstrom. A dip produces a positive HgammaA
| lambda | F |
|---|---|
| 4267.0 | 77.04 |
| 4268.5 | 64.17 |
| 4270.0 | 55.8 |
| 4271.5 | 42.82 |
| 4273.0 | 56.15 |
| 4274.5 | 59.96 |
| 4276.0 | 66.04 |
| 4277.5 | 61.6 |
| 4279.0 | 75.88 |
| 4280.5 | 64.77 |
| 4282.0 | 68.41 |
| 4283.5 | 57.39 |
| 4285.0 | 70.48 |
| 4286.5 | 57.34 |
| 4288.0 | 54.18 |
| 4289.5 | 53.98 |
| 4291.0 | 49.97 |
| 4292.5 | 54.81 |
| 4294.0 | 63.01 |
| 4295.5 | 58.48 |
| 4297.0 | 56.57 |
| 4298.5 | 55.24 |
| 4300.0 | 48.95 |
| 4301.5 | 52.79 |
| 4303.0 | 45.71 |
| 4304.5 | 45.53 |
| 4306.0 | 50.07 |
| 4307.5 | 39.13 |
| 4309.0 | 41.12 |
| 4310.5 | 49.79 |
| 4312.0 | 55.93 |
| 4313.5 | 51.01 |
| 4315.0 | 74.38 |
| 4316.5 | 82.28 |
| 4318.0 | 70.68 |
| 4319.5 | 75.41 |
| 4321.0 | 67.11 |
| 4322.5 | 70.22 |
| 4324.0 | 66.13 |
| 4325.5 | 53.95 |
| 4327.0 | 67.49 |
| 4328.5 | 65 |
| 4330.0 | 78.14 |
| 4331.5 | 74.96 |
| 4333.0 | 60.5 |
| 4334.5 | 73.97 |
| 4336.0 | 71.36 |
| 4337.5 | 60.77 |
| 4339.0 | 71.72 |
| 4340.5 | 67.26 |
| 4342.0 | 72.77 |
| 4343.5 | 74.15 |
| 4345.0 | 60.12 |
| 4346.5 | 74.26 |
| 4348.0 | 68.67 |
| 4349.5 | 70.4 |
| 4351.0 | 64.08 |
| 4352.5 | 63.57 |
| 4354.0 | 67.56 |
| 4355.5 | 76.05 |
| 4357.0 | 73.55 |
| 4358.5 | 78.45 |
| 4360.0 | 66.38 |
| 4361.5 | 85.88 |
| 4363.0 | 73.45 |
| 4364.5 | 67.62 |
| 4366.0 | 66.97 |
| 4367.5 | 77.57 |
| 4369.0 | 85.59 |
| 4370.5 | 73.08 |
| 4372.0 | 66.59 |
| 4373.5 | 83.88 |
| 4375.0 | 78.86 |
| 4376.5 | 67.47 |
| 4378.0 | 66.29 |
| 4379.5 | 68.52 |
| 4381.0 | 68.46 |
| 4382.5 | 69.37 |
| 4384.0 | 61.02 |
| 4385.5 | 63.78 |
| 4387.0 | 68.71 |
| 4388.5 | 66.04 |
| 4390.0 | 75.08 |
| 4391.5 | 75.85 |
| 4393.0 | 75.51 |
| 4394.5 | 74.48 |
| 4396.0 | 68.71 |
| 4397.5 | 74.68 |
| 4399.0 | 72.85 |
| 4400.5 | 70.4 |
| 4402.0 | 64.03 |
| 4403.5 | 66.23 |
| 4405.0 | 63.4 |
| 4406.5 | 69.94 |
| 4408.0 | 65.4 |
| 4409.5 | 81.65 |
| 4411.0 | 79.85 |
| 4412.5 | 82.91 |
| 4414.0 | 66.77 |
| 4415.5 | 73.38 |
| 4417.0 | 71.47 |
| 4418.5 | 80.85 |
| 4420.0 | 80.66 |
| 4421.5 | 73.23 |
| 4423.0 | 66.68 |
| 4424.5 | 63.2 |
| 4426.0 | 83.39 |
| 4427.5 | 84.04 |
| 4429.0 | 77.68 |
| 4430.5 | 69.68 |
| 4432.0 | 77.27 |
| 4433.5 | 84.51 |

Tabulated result -4.51 Angstrom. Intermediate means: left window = 56.3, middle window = 69.6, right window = 72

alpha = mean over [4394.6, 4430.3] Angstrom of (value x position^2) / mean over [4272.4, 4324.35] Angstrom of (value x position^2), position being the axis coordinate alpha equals 1.30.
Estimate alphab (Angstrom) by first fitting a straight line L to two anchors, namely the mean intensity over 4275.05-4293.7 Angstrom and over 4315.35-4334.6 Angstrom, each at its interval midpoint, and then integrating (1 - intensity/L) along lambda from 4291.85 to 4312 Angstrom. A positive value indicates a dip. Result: 4.3 Angstrom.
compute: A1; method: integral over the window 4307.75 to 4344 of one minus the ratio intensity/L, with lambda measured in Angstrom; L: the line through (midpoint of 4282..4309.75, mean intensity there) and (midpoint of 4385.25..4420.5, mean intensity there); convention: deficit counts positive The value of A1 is -4.5 Angstrom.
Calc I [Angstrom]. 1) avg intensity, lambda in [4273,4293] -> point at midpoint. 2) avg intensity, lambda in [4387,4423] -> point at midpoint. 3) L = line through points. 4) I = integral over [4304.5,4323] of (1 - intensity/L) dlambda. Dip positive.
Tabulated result 1.2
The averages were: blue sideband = 61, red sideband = 72.5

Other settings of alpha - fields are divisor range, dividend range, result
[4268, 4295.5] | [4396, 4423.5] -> 1.29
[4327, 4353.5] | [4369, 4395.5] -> 1.05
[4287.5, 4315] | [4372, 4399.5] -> 1.42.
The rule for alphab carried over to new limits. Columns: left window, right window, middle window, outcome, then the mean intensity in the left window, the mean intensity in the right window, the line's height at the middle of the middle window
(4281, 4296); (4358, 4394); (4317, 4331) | -1.0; 58.9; 72.1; 64.3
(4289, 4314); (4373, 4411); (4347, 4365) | -2.4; 51.3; 70.5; 62.9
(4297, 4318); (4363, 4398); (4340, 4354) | -1.1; 54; 71.5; 63.5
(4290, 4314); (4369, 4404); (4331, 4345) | -2.3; 51.2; 70.8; 59.5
